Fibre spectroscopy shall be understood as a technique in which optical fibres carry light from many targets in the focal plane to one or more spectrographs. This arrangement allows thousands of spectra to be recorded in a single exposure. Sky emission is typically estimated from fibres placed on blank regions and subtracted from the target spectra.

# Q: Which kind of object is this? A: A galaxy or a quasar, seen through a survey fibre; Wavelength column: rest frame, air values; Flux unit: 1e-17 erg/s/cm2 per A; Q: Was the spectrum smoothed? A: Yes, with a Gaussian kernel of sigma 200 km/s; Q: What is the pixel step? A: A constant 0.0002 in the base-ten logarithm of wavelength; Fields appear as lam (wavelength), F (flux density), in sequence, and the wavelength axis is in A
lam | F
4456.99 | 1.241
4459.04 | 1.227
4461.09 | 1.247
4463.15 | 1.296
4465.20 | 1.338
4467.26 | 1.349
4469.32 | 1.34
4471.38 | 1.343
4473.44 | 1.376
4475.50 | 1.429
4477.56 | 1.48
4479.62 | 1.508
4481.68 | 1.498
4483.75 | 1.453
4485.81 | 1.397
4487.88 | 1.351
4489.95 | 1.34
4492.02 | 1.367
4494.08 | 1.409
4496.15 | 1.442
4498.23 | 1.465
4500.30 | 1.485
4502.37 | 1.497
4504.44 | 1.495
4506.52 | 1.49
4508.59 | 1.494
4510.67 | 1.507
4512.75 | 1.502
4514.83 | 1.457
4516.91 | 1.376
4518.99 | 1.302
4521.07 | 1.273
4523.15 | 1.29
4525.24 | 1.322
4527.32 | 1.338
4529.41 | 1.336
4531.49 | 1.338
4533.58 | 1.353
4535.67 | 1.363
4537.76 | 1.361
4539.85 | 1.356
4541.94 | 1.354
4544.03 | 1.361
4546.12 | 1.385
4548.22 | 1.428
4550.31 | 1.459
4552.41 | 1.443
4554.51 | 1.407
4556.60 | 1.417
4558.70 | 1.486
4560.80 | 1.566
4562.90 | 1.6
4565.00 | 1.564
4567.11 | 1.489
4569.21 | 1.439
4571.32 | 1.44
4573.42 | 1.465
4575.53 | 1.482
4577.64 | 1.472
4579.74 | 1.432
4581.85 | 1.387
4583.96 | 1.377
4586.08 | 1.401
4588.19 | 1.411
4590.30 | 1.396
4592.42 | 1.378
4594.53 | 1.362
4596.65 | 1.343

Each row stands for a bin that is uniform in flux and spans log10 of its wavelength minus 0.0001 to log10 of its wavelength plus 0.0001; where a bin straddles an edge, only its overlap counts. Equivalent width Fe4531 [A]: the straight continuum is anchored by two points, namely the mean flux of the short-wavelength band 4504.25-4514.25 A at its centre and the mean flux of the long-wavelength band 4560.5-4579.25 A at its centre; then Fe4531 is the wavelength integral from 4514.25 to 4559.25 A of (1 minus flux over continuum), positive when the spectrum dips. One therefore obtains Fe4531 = 3.8 A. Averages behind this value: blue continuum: 1.5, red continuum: 1.5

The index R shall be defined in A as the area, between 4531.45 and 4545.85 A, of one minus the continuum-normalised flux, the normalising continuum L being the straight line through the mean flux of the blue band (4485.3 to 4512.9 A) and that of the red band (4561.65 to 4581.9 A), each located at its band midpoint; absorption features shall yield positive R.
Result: 1.1 A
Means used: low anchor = 1.44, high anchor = 1.48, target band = 1.36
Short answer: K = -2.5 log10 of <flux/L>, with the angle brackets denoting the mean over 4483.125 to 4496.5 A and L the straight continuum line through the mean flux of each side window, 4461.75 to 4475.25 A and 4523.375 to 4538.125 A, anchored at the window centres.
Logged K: -0.04 mag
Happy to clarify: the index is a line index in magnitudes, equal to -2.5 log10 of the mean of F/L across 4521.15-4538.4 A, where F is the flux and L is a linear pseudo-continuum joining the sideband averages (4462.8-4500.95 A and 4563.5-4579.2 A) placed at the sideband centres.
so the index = 0.09 mag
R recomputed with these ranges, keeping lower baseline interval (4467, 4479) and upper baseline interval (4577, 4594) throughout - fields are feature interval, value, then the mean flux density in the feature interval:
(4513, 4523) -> 0.28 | 1.36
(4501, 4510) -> -0.63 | 1.49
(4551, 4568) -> -1.14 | 1.5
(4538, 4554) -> 0.04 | 1.4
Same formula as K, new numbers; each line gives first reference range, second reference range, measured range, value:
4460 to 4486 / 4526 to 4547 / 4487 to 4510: -0.05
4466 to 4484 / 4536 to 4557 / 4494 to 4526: -0.02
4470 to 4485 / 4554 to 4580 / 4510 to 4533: 0.07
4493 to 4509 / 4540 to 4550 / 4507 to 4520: 0.00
